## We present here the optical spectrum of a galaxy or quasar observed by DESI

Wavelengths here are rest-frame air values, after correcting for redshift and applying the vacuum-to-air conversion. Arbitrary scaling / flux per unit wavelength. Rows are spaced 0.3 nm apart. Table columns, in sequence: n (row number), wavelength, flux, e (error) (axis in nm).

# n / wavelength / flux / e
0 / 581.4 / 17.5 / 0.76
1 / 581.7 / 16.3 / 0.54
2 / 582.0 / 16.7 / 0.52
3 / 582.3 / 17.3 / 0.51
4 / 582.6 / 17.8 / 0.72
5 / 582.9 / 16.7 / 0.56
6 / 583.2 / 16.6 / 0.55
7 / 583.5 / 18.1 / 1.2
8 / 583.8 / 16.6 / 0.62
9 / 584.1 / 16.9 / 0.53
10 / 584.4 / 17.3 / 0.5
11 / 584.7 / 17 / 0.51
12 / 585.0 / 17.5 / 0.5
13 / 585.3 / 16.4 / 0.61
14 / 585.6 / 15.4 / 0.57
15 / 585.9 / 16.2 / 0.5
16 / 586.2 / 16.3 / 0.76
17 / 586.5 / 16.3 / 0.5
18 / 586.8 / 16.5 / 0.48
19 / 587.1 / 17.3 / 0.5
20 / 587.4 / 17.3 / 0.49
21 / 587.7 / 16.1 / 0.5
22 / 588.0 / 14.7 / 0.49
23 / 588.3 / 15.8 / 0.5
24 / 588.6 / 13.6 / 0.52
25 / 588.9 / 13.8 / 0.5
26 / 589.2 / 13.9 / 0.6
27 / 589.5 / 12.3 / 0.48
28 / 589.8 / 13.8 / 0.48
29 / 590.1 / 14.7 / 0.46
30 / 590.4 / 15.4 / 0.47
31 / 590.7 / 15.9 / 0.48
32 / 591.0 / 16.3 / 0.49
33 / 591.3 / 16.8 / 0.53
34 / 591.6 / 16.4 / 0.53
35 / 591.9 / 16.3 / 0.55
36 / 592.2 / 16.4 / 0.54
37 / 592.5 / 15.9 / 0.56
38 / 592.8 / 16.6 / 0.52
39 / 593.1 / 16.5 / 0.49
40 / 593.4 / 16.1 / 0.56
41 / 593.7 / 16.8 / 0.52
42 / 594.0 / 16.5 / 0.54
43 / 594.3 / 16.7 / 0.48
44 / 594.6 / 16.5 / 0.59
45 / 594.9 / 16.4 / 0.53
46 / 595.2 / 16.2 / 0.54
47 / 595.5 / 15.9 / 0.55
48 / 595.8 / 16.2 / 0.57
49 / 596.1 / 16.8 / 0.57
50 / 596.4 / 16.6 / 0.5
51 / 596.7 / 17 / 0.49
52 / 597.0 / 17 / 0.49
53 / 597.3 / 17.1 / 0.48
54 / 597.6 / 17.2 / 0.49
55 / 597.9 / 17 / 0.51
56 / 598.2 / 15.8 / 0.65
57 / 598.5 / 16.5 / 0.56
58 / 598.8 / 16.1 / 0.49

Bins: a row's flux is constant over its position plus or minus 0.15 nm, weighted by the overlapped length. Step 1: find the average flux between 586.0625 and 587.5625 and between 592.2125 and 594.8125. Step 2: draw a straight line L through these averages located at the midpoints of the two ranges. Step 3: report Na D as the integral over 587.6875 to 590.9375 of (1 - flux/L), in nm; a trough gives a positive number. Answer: 0.41 nm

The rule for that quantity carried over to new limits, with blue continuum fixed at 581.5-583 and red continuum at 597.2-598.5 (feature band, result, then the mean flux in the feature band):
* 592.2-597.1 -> 0.090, 16.5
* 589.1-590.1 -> 0.199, 13.5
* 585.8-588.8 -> 0.166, 16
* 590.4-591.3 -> 0.040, 16.1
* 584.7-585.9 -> 0.033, 16.5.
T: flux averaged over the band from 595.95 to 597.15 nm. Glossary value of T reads 16.9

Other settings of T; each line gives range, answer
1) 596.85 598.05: 17.1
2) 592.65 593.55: 16.4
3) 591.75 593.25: 16.3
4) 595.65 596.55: 16.5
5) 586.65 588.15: 16.4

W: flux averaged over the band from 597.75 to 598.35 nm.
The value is 16.4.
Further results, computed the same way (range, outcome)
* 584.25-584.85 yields 17.1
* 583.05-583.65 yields 17.4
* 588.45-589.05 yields 13.7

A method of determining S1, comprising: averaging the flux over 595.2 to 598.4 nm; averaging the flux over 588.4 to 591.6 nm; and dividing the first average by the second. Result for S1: 1.13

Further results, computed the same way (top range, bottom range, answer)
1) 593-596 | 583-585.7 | 0.97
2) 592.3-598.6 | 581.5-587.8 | 0.98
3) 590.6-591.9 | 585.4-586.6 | 1.02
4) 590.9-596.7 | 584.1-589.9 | 1.05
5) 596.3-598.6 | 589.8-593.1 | 1.05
